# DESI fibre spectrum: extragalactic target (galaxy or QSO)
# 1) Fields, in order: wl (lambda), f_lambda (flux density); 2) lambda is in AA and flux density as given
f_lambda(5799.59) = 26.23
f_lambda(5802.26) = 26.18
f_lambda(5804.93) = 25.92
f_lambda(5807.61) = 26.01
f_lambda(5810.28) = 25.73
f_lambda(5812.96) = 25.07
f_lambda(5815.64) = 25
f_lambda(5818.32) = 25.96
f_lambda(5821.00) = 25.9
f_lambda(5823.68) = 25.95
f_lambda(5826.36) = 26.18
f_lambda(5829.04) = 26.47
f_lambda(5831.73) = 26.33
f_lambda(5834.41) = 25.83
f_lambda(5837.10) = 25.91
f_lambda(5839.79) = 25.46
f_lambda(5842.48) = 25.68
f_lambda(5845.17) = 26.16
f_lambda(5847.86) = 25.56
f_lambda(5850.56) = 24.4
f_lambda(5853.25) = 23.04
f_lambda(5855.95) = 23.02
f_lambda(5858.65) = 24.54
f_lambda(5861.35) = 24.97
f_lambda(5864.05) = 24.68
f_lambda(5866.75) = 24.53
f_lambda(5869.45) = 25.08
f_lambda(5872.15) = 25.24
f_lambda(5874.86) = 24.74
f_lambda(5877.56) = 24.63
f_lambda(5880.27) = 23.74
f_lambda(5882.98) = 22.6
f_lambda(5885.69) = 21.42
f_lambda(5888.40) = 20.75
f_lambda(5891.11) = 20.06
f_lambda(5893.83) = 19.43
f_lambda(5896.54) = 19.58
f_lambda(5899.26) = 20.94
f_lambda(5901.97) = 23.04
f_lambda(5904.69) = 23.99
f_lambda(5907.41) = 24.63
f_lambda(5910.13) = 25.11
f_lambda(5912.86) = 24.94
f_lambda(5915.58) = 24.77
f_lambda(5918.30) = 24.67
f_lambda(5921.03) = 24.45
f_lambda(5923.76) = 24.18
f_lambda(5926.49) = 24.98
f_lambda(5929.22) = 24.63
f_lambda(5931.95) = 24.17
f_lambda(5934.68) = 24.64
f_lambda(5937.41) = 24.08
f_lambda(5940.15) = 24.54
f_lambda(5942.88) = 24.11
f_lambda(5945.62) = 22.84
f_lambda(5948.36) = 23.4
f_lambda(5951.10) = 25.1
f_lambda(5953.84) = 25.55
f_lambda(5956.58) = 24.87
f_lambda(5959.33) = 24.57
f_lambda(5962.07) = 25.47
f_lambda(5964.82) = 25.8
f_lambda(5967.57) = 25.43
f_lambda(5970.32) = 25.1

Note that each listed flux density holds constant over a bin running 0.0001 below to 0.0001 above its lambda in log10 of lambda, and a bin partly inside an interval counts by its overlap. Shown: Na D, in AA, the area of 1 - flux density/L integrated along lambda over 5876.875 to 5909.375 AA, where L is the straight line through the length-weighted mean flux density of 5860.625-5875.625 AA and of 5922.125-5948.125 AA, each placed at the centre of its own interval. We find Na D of 3.4 AA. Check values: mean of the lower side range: 24.9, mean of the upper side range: 24.2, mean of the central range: 22.1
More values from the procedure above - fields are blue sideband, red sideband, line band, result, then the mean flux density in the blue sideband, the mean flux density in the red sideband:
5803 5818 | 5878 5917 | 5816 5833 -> -0.65 AA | 25.6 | 22.6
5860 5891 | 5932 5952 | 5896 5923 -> 0.17 AA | 23.7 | 24.1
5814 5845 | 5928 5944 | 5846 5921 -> 4.78 AA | 25.9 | 24.4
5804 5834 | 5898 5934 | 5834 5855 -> 0.20 AA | 25.9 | 24.2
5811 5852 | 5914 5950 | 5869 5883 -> 0.35 AA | 25.7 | 24.3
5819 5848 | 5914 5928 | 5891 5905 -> 2.19 AA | 26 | 24.6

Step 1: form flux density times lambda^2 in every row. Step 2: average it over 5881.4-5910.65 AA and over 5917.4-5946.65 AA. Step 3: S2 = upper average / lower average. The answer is 1.1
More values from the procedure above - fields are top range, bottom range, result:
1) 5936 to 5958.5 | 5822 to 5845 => 0.97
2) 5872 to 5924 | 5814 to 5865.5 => 0.93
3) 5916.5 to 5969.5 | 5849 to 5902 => 1.09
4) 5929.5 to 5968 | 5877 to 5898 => 1.17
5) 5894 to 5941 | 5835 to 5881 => 0.98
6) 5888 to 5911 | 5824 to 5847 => 0.86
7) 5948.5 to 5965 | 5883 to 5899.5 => 1.25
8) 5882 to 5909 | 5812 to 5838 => 0.86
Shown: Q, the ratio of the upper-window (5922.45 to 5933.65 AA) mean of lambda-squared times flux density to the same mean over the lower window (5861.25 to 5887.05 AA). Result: 1.03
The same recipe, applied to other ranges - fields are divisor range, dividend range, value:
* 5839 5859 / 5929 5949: 1.00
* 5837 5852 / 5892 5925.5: 0.93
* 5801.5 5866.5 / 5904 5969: 1.00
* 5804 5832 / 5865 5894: 0.91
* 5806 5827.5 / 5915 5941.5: 0.99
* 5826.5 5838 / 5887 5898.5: 0.78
